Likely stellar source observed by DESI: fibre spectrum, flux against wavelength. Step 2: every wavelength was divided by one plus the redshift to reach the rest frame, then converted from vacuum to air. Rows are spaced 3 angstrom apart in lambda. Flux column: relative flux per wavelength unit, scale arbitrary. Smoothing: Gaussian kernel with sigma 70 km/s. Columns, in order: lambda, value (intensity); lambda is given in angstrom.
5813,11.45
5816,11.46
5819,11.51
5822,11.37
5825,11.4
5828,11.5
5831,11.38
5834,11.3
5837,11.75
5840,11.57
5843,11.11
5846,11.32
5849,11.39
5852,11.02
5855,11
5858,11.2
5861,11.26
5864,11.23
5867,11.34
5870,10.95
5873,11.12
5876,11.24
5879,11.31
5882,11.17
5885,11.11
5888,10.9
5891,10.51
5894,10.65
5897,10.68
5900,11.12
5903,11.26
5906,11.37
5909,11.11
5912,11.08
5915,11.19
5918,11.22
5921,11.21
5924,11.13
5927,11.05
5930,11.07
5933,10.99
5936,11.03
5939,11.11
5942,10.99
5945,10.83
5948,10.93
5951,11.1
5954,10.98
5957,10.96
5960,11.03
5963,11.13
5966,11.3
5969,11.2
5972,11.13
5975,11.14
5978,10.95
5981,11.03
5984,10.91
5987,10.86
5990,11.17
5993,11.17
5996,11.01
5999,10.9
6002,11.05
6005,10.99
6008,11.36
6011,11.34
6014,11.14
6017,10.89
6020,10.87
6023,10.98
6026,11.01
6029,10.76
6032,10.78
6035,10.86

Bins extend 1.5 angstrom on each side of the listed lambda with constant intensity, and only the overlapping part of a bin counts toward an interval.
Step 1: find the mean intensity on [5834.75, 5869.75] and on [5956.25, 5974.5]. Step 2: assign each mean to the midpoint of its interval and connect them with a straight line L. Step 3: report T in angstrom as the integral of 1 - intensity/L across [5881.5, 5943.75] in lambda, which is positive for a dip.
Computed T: 0.9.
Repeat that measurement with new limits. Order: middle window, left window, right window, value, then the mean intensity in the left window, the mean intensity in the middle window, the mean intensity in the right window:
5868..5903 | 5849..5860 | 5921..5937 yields 0.34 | 11.1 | 11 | 11.1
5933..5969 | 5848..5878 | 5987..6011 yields 0.26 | 11.2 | 11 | 11.1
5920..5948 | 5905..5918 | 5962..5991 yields 0.28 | 11.2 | 11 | 11.1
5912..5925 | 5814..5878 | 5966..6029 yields 0.01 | 11.3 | 11.2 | 11.1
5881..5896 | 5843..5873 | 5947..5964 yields 0.38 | 11.2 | 10.9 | 11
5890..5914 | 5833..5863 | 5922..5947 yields 0.30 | 11.3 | 11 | 11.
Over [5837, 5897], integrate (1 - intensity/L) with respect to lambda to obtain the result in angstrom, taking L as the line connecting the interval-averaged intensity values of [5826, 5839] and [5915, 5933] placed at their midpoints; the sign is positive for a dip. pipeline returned 1.2 angstrom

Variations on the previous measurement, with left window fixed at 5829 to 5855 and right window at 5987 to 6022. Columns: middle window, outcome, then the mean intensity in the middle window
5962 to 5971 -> -0.1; 11.2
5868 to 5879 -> 0.1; 11.1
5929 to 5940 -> 0.1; 11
